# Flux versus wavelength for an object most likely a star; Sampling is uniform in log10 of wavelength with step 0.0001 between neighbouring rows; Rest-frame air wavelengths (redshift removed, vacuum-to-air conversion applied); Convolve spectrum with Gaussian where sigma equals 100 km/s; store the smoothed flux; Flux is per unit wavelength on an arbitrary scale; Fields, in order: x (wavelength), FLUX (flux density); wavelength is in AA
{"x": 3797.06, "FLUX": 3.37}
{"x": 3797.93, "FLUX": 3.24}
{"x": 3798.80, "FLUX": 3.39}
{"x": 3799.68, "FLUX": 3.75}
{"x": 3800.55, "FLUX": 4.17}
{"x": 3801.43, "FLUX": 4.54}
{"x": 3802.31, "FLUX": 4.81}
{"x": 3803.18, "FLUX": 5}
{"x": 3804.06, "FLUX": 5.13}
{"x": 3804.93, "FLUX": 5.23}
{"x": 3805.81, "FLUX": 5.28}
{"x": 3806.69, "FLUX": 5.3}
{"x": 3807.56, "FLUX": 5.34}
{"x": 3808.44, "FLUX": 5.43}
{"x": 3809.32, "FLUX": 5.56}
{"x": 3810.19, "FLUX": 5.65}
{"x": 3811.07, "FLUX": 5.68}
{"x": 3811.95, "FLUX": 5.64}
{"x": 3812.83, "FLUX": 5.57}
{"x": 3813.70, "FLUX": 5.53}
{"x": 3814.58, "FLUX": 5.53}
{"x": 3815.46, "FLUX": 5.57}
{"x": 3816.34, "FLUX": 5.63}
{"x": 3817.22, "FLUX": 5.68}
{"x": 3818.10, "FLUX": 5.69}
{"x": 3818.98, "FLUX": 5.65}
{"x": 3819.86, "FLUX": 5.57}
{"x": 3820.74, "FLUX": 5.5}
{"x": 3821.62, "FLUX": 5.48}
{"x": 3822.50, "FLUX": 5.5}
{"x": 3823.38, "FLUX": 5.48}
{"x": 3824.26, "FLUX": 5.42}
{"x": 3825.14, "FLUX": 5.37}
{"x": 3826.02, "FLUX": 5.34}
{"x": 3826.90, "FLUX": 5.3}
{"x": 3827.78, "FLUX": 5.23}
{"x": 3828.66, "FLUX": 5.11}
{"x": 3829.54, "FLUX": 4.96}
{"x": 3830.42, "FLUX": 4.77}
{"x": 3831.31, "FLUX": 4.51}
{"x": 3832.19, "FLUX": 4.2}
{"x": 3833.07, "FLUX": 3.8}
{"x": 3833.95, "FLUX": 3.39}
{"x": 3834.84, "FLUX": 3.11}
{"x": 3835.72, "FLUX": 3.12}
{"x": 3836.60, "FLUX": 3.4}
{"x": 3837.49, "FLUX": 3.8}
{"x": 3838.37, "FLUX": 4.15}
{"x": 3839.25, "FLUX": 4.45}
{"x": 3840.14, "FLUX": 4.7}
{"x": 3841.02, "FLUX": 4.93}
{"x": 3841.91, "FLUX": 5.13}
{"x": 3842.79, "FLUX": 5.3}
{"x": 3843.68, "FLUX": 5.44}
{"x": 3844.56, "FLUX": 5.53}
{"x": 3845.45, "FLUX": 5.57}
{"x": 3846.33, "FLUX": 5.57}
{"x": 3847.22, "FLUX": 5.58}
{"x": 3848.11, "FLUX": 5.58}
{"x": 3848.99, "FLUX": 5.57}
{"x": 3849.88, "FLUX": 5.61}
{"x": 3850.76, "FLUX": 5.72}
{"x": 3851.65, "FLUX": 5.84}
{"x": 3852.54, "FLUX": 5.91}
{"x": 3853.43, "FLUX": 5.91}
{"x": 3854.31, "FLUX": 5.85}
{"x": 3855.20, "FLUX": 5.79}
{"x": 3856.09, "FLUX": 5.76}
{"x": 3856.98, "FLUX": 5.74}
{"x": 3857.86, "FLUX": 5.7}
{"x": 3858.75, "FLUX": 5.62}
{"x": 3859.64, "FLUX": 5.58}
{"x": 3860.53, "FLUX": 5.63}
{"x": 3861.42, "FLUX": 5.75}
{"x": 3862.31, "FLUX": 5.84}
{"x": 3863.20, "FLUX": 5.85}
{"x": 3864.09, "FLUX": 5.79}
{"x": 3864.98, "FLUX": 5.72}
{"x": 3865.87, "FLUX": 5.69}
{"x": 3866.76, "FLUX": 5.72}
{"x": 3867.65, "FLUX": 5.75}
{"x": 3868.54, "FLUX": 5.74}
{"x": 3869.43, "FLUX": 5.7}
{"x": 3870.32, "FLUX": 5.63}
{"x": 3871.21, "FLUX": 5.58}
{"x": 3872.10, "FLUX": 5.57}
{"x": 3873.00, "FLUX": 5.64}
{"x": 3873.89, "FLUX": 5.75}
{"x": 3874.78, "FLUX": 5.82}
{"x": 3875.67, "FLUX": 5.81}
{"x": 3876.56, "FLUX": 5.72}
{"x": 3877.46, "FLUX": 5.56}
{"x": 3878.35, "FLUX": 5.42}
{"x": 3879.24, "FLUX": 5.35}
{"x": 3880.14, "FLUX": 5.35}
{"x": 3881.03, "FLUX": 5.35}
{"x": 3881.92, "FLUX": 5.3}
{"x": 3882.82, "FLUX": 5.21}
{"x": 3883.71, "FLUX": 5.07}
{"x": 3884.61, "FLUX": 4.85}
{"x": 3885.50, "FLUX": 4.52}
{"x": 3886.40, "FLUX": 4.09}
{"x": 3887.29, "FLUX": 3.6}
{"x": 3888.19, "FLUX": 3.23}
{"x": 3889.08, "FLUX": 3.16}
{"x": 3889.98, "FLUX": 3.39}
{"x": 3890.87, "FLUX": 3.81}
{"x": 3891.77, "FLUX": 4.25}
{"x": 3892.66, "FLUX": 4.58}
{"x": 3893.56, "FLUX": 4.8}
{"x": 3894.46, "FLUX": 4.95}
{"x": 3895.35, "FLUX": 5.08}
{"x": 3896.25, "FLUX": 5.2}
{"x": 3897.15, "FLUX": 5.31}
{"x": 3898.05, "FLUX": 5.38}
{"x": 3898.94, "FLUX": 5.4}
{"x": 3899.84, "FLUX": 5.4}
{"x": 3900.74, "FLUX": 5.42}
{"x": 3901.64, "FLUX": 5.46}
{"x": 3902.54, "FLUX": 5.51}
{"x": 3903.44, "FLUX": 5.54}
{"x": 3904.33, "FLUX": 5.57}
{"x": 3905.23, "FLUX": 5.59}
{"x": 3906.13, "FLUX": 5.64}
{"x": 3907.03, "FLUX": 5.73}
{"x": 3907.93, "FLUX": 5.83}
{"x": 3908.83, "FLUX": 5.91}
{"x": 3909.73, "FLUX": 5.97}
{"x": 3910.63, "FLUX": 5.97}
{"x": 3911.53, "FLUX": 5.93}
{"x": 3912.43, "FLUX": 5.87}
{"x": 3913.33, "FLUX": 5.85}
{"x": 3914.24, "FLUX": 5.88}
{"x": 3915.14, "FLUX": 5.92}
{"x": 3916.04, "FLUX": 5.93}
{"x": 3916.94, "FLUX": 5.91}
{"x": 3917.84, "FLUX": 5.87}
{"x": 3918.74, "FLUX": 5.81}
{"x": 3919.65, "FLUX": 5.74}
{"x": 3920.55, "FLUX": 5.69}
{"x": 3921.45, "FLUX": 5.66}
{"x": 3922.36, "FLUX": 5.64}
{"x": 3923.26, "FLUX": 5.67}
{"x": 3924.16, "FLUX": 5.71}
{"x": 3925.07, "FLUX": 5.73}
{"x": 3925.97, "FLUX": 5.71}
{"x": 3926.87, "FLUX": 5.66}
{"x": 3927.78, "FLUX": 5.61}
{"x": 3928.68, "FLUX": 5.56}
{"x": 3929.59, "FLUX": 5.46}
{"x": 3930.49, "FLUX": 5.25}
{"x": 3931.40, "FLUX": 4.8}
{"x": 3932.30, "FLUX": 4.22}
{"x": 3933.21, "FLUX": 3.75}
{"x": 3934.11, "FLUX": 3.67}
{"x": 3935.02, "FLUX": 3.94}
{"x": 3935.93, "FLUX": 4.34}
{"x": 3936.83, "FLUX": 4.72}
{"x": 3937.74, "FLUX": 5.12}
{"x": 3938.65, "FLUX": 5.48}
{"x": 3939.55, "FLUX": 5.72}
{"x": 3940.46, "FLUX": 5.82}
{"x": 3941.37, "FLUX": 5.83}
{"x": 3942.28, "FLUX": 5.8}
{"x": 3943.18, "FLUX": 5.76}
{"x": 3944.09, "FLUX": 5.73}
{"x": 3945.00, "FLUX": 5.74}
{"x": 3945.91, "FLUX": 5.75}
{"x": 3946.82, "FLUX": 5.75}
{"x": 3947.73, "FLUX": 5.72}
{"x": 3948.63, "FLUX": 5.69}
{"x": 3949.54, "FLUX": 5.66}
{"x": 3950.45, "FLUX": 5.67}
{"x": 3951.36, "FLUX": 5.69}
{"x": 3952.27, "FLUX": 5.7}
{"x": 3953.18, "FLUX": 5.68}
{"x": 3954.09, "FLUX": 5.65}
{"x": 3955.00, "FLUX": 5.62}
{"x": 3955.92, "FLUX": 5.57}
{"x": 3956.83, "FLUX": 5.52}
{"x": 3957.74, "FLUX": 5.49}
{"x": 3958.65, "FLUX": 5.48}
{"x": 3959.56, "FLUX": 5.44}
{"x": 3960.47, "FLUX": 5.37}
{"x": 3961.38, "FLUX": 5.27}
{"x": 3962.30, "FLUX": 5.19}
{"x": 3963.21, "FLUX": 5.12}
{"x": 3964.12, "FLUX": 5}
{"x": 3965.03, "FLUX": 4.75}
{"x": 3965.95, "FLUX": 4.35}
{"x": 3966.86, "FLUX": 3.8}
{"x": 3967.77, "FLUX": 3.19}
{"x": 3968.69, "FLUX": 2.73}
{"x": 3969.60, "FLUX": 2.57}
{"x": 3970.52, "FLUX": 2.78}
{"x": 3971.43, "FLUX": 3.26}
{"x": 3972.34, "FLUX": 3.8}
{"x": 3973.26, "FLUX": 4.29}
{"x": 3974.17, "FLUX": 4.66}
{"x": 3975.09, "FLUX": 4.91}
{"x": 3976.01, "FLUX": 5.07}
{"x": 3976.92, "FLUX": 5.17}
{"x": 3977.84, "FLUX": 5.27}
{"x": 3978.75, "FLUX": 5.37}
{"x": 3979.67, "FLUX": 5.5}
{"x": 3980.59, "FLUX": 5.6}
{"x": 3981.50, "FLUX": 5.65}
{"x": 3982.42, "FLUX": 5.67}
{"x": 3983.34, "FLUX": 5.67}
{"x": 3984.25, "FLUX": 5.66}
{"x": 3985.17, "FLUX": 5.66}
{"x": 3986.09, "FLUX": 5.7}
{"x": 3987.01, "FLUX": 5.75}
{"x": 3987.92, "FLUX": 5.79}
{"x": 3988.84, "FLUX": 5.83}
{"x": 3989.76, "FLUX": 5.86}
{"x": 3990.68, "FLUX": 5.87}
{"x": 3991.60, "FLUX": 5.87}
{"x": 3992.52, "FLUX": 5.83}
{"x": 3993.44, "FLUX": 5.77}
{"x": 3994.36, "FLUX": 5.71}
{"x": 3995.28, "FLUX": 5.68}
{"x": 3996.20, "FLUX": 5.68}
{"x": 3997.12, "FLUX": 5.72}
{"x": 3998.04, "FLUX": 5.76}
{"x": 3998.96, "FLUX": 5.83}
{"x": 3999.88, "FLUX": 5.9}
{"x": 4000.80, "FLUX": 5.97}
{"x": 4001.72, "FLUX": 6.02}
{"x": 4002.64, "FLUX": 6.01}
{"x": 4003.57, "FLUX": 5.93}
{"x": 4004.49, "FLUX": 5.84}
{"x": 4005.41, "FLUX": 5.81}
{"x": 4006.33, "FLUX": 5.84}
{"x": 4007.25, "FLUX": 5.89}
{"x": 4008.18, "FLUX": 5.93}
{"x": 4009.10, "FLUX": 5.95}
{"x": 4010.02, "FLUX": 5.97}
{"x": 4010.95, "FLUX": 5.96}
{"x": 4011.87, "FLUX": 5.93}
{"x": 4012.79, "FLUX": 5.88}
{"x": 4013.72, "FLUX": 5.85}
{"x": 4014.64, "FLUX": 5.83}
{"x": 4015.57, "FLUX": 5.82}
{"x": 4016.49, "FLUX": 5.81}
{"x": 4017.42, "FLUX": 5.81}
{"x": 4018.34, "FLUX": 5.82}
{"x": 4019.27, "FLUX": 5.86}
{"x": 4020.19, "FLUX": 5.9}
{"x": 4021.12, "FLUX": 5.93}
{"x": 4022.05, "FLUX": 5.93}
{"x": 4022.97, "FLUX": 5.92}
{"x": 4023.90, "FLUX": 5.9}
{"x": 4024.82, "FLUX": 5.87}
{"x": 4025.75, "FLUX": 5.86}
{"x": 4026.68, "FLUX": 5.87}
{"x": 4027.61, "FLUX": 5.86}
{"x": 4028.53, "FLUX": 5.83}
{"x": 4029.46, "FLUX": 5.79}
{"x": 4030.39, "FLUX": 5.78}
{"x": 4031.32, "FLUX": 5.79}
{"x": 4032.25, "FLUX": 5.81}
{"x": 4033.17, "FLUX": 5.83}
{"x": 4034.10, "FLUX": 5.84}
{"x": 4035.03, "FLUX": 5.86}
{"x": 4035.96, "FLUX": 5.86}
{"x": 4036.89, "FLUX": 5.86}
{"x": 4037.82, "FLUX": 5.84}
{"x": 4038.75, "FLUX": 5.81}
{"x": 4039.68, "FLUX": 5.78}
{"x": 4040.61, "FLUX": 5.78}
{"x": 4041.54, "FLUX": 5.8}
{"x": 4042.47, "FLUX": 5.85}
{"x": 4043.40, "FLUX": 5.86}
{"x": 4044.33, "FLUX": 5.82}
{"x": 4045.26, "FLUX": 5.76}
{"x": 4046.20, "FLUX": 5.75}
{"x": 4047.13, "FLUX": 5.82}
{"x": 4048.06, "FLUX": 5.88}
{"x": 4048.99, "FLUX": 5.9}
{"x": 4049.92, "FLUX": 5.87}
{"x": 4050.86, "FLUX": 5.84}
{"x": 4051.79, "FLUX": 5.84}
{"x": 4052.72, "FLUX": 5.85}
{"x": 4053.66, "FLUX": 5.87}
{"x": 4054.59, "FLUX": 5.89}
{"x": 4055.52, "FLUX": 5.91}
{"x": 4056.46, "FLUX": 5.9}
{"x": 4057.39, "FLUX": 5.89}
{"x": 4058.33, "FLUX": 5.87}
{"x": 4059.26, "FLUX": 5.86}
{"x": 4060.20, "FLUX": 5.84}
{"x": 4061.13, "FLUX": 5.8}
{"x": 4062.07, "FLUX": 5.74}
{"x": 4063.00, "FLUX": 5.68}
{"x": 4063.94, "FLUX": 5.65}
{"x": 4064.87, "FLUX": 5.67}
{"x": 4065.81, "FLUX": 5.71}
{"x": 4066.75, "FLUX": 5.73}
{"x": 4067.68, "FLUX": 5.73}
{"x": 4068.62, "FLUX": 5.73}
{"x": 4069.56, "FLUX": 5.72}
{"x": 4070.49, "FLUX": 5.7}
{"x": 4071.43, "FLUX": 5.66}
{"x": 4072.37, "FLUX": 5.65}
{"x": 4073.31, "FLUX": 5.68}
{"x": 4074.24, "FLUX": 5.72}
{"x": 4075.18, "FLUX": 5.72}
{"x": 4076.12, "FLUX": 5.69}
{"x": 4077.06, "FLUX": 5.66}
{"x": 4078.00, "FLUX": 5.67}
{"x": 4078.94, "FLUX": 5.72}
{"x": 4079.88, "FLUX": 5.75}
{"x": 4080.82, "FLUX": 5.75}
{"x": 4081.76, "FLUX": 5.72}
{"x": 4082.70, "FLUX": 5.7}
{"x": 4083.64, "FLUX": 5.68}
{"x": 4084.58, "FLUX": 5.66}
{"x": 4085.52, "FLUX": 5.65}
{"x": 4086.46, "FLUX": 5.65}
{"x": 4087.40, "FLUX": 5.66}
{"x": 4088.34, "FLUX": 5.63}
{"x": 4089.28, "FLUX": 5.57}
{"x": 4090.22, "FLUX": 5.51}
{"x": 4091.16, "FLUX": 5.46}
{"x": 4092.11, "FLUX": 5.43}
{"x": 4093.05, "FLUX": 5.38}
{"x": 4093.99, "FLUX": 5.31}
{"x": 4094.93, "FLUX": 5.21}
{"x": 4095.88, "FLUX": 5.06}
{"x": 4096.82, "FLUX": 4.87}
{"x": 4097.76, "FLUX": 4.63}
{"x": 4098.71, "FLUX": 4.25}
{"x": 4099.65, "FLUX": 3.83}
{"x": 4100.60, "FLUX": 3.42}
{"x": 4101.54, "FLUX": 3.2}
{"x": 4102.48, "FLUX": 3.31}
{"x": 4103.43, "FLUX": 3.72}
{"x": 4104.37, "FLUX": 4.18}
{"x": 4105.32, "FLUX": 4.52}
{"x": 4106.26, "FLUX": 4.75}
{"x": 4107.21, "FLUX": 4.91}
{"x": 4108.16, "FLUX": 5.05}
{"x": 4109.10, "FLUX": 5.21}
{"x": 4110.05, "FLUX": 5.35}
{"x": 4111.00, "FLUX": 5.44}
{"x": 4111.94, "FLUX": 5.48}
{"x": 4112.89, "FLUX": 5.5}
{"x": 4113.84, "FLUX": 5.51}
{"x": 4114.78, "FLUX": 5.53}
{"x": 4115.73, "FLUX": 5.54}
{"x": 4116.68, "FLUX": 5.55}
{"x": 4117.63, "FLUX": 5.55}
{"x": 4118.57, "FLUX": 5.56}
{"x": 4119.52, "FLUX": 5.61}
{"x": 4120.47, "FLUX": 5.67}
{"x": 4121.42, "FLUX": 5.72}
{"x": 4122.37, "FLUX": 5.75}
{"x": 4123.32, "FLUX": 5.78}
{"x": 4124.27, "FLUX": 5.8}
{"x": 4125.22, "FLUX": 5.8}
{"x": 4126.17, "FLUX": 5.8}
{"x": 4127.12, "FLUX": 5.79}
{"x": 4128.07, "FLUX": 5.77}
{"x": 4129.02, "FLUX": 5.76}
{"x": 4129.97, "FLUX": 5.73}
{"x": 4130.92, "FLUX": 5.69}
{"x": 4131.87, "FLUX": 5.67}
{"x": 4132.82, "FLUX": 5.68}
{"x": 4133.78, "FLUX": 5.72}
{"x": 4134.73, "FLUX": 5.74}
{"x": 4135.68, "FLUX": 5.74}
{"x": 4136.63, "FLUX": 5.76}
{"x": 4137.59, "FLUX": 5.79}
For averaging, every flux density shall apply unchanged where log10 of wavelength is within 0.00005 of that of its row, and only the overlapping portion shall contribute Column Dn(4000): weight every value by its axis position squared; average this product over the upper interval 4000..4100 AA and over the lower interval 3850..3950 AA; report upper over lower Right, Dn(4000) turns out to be 1.14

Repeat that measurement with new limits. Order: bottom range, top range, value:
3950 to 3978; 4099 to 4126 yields 1.14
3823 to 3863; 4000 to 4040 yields 1.25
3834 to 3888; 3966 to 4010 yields 1.07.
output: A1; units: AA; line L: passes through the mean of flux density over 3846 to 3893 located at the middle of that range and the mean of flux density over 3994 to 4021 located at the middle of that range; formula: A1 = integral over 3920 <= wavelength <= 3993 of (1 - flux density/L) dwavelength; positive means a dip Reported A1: 5.97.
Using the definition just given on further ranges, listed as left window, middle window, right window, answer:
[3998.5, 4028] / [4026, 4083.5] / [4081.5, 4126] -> -2.32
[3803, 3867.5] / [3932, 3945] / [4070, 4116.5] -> 0.54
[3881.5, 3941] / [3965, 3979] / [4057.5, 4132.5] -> 3.12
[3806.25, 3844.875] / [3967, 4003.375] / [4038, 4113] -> 0.66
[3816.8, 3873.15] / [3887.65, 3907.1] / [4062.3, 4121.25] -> 1.37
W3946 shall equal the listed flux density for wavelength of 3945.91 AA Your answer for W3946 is 5.75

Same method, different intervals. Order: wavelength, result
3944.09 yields 5.73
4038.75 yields 5.81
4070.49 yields 5.7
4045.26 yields 5.76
